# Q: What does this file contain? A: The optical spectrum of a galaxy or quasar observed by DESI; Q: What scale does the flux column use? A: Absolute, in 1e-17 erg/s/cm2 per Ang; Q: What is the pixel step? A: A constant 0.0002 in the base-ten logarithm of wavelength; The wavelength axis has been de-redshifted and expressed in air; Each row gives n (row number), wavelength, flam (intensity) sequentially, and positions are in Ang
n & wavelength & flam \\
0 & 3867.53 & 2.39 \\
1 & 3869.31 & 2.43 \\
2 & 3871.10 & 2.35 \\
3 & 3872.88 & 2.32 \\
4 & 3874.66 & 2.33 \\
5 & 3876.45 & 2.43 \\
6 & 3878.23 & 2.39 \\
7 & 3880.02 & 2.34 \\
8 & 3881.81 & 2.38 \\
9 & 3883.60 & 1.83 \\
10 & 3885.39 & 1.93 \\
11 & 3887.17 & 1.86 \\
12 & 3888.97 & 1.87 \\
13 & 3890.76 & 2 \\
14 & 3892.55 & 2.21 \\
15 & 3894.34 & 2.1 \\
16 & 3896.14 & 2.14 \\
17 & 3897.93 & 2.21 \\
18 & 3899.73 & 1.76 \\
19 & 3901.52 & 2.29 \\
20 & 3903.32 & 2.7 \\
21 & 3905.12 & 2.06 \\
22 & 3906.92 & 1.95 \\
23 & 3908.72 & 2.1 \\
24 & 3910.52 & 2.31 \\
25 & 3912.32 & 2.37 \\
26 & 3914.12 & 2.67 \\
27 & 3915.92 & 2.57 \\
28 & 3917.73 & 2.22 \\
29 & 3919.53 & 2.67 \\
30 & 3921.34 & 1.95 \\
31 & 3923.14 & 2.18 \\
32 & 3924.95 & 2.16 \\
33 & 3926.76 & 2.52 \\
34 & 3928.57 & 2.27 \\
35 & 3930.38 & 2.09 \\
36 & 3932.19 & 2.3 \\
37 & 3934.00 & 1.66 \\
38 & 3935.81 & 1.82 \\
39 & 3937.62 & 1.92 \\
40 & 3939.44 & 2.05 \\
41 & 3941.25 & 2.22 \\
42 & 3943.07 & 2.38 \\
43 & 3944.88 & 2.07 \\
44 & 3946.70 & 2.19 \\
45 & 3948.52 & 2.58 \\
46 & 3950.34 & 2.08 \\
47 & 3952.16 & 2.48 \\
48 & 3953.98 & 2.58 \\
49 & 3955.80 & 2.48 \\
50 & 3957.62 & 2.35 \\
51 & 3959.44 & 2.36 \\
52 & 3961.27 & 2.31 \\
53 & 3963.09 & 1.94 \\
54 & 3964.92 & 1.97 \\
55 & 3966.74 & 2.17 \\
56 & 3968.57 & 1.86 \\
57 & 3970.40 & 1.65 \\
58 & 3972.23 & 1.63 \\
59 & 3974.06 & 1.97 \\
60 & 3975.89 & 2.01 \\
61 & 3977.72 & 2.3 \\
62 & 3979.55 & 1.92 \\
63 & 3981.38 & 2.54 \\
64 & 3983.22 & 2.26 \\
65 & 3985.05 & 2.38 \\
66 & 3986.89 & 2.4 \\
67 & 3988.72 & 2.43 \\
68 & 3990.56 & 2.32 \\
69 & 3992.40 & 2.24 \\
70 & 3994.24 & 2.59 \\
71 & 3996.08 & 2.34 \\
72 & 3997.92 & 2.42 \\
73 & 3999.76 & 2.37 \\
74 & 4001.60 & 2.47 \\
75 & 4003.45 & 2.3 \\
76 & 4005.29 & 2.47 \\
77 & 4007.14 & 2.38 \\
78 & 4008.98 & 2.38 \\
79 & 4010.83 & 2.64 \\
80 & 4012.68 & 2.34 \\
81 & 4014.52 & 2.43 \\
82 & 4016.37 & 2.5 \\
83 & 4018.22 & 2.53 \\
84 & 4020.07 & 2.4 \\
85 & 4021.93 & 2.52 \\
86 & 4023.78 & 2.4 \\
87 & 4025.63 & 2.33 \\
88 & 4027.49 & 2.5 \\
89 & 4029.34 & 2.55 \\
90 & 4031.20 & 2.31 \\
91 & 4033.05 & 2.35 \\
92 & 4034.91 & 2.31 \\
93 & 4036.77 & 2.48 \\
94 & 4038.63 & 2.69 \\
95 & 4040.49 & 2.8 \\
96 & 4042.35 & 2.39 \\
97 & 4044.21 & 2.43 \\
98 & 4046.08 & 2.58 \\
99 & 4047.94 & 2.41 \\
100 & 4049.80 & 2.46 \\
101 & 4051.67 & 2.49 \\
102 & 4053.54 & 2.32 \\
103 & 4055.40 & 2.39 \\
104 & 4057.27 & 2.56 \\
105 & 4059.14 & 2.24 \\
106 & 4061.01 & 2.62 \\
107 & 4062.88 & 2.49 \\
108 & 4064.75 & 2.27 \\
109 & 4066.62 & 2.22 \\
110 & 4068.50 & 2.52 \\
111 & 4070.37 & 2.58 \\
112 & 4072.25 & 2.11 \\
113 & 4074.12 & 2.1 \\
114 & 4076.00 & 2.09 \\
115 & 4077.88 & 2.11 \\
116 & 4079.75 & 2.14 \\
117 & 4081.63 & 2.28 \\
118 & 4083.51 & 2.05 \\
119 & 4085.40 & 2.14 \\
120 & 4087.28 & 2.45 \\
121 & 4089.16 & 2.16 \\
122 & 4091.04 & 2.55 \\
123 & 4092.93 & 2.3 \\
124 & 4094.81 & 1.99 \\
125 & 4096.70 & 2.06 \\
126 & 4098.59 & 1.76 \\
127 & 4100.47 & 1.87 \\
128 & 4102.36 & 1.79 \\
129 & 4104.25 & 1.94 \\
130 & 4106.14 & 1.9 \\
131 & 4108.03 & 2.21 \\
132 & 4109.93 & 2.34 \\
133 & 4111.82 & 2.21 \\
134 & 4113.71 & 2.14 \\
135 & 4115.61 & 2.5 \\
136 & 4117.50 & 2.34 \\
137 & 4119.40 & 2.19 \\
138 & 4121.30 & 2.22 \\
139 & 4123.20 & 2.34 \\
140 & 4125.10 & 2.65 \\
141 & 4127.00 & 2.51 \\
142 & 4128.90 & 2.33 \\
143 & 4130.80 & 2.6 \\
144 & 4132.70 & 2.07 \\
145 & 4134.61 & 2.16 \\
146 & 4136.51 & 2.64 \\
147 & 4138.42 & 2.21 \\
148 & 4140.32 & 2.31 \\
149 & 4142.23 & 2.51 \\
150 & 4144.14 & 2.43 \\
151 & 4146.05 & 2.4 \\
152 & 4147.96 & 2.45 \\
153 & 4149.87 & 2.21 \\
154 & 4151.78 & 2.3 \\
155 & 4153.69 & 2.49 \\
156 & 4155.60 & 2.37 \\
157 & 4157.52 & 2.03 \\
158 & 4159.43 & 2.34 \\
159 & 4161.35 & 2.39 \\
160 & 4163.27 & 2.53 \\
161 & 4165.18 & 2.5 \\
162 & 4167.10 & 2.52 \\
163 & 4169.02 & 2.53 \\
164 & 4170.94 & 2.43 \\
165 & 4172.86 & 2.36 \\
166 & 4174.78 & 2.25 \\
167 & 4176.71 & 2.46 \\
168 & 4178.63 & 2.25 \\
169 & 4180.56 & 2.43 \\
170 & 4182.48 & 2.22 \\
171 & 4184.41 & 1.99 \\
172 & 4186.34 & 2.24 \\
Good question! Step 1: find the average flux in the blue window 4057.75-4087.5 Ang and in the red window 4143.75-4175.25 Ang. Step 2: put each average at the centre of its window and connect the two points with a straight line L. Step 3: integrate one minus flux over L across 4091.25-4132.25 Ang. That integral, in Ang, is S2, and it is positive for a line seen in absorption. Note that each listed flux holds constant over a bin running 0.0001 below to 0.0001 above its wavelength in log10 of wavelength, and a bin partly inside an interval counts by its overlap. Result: 2.1 Ang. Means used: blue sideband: 2.28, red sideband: 2.39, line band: 2.2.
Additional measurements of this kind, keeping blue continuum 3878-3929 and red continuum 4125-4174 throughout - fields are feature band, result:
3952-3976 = 1.4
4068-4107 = 3.5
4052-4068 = -0.5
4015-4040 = -1.7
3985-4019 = -2.1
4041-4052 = -0.8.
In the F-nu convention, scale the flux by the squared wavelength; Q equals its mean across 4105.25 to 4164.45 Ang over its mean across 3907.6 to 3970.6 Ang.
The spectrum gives 1.16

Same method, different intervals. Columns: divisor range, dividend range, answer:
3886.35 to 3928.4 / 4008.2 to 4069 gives 1.18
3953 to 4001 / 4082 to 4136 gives 1.06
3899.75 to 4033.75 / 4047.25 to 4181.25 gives 1.09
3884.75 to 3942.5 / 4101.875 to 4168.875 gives 1.20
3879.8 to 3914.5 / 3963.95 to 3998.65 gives 1.06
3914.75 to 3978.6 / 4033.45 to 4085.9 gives 1.15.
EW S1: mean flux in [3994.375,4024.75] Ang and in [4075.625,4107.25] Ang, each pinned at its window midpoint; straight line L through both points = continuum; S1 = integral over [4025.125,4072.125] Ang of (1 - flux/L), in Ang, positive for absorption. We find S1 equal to -3.6 Ang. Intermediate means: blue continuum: 2.43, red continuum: 2.09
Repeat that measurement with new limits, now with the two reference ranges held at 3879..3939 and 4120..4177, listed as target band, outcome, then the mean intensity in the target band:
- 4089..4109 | 2.5 Ang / 2.04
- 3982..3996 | -0.9 Ang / 2.37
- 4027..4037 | -0.6 Ang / 2.41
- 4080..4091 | 0.4 Ang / 2.24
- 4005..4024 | -1.6 Ang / 2.45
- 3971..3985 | 0.8 Ang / 2.1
